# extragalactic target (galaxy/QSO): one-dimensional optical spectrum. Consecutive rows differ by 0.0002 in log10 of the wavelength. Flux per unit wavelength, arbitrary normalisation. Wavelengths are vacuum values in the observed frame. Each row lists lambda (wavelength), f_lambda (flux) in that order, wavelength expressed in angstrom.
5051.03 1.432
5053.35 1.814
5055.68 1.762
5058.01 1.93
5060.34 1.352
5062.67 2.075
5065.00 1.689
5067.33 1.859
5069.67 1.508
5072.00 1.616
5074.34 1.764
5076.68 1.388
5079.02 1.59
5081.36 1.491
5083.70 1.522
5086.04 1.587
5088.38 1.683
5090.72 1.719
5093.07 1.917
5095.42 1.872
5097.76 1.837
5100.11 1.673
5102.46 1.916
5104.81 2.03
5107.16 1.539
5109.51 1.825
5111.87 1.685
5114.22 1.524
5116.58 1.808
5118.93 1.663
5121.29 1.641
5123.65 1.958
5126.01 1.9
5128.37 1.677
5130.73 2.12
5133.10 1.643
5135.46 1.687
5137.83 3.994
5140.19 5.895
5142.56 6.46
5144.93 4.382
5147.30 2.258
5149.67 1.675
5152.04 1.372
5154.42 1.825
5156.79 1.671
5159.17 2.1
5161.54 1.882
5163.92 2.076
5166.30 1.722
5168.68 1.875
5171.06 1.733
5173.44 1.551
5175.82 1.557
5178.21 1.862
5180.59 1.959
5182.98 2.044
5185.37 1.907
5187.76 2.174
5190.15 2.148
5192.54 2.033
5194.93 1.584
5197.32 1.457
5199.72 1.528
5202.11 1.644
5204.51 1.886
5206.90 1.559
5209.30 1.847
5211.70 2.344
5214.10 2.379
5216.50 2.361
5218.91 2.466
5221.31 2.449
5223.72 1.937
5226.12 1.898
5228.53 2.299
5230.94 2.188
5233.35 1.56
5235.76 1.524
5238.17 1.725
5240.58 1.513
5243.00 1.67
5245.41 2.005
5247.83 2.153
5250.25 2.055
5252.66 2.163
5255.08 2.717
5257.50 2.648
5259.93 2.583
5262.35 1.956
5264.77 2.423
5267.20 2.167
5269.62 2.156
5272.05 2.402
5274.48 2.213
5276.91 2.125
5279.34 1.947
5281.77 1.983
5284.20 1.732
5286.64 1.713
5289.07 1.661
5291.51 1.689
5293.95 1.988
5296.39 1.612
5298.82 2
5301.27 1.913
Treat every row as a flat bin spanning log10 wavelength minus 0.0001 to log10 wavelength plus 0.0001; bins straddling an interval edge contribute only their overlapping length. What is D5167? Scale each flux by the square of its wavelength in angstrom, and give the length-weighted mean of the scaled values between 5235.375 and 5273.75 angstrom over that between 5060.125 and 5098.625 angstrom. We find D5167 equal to 1.36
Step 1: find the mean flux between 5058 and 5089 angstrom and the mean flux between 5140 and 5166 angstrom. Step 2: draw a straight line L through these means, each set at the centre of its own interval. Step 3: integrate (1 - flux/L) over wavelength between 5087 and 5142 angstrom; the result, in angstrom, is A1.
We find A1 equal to 2.9 angstrom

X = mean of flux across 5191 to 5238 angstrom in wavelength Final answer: 1.94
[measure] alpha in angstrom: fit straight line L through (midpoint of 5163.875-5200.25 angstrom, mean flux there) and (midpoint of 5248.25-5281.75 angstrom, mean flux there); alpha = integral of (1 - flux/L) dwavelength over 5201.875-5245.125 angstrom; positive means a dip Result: 1.5 angstrom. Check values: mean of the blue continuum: 1.82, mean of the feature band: 1.97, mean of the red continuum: 2.26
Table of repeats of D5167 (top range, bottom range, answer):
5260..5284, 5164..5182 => 1.26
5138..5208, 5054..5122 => 1.34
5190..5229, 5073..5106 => 1.21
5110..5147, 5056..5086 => 1.64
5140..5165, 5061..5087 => 1.73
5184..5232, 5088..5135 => 1.17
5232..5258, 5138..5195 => 0.86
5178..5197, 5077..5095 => 1.23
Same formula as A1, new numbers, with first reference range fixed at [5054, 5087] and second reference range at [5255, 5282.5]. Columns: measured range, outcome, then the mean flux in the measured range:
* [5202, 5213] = 1.03 angstrom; 1.88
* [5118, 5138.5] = -1.70 angstrom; 1.99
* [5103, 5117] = 0.28 angstrom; 1.74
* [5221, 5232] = 0.02 angstrom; 2.13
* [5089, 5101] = -0.49 angstrom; 1.8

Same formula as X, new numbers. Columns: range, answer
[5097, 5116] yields 1.75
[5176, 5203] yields 1.84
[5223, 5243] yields 1.82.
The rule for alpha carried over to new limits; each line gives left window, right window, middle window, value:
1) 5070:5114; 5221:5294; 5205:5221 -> -1.8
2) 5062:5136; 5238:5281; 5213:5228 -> -1.5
